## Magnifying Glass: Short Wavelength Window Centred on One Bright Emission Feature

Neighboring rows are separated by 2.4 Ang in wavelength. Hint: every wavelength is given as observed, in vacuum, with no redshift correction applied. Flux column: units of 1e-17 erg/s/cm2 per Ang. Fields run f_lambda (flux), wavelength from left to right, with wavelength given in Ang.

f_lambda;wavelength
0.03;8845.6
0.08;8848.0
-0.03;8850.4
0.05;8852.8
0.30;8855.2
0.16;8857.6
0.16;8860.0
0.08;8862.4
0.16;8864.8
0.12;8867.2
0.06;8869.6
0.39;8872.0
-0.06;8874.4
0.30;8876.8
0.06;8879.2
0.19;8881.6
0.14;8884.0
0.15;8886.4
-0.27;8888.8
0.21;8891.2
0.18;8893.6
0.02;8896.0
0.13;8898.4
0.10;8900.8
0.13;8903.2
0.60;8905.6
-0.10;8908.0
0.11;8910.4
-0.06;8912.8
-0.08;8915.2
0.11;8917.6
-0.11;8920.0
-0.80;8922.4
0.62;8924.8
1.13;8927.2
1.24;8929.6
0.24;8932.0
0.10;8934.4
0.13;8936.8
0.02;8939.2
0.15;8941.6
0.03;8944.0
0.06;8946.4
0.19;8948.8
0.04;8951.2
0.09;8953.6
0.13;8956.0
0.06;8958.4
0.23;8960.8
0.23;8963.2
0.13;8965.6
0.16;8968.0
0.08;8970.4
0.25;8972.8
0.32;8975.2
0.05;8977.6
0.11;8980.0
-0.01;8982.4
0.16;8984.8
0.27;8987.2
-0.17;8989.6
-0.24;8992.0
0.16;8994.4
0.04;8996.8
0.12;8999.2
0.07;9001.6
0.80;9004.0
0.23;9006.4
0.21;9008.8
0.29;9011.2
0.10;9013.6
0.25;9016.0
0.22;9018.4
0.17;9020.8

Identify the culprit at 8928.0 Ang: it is H-gamma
